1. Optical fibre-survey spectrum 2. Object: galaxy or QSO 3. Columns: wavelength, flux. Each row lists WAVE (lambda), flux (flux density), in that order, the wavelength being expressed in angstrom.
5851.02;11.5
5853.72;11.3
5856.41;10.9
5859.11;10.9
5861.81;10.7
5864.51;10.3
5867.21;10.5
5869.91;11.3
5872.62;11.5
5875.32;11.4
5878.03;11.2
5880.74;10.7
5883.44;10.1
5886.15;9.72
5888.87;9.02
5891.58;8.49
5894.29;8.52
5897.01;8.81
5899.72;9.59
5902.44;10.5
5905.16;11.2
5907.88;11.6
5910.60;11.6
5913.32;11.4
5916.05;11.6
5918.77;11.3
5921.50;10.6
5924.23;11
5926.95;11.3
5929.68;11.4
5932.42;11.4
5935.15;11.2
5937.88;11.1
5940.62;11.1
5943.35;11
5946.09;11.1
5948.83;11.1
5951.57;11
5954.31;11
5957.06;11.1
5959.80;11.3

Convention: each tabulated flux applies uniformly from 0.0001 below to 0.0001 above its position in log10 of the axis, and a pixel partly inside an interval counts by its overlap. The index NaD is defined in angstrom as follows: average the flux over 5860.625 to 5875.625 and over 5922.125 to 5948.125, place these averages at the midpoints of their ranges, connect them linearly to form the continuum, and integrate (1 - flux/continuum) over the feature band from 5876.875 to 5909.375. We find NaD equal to 3.1 angstrom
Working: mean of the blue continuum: 10.9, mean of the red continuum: 11.2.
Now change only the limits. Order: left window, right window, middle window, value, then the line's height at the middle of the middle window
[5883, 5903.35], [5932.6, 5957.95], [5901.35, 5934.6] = -3.6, 10.1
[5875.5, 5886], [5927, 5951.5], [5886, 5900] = 2.4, 10.8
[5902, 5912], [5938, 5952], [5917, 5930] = 0.1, 11.2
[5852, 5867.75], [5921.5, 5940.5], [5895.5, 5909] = 0.9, 11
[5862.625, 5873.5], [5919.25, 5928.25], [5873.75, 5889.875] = 0.7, 10.9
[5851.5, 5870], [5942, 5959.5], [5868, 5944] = 1.8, 11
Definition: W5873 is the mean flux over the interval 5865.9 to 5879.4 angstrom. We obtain 11.2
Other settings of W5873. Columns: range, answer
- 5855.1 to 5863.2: 10.8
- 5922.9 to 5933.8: 11.3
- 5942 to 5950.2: 11.1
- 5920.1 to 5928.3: 11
